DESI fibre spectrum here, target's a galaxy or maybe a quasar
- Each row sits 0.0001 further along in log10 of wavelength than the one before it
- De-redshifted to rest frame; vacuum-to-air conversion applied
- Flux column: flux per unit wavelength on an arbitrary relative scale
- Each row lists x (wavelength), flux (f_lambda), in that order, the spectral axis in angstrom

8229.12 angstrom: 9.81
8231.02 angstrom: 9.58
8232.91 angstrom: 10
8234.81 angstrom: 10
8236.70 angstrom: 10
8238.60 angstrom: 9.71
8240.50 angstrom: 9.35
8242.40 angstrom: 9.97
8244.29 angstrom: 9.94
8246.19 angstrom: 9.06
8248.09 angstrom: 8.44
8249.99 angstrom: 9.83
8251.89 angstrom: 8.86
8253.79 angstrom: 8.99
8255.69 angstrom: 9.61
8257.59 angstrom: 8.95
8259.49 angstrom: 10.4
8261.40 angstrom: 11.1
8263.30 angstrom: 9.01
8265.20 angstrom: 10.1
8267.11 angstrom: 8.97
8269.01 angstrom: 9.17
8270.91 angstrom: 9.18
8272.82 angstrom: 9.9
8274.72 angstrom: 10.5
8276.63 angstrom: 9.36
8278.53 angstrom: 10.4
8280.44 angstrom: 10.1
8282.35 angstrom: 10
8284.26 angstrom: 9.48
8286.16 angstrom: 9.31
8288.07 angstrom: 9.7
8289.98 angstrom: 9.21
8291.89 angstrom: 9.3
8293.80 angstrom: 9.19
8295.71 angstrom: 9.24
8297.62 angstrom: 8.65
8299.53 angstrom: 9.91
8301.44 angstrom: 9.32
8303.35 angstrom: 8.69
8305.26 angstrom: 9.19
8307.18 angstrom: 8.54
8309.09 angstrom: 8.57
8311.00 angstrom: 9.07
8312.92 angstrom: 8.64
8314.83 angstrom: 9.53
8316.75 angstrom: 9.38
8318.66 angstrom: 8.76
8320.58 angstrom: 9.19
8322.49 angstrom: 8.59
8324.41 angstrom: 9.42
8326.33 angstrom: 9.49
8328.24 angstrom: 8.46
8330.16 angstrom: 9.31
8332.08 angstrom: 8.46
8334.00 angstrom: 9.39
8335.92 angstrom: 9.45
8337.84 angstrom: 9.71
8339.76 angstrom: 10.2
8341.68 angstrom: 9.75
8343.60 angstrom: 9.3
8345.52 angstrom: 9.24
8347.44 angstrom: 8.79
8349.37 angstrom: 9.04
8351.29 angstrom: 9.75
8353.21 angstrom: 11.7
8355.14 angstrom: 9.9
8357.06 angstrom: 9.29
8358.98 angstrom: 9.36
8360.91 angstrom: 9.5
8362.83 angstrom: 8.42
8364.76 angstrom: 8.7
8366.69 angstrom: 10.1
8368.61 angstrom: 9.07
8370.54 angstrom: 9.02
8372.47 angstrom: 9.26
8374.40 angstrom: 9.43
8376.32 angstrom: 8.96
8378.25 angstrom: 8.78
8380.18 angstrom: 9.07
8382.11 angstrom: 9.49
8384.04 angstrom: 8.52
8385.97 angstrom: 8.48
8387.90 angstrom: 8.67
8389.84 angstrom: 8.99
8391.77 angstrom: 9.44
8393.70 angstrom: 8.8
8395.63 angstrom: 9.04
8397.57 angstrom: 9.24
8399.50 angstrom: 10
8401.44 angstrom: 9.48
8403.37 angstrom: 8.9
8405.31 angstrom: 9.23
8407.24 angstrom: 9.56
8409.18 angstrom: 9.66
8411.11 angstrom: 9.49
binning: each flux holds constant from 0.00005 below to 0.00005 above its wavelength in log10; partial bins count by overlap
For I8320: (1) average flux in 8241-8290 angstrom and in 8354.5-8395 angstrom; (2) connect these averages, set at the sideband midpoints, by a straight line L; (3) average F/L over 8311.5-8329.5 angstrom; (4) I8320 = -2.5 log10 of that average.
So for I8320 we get 0.03 mag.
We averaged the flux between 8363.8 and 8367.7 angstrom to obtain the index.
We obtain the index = 9.4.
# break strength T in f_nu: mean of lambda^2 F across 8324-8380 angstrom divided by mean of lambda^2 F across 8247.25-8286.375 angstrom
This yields 0.99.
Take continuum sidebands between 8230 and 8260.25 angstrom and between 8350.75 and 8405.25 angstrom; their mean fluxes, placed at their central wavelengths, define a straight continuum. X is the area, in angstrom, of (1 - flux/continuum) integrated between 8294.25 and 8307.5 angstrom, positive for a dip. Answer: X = 0.4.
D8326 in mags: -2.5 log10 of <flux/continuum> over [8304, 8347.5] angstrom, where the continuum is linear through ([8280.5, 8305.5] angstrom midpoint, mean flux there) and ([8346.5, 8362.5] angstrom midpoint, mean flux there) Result 0.040 mag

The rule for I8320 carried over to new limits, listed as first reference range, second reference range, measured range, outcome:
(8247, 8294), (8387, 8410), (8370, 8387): 0.04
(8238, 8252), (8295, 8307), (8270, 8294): -0.05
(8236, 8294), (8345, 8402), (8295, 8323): 0.05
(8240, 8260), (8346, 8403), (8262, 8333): 0.01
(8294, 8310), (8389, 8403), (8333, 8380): -0.03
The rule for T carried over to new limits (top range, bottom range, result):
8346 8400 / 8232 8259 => 1.00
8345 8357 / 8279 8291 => 1.02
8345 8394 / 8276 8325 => 1.01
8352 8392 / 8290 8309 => 1.03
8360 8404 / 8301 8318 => 1.03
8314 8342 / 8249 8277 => 0.98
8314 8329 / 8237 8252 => 0.98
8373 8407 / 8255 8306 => 0.98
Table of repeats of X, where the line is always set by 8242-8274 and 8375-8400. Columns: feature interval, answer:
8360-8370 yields 0.0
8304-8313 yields 0.5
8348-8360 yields -0.9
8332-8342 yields -0.4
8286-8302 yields 0.1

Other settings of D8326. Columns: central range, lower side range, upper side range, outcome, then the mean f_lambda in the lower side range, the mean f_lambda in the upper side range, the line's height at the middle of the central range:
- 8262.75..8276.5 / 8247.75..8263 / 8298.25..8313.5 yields -0.019 mag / 9.54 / 8.99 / 9.39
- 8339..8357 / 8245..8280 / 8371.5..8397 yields -0.063 mag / 9.56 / 9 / 9.16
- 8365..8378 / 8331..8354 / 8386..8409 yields 0.014 mag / 9.55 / 9.2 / 9.36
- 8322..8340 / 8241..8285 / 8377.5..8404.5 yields 0.012 mag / 9.62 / 9.06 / 9.33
